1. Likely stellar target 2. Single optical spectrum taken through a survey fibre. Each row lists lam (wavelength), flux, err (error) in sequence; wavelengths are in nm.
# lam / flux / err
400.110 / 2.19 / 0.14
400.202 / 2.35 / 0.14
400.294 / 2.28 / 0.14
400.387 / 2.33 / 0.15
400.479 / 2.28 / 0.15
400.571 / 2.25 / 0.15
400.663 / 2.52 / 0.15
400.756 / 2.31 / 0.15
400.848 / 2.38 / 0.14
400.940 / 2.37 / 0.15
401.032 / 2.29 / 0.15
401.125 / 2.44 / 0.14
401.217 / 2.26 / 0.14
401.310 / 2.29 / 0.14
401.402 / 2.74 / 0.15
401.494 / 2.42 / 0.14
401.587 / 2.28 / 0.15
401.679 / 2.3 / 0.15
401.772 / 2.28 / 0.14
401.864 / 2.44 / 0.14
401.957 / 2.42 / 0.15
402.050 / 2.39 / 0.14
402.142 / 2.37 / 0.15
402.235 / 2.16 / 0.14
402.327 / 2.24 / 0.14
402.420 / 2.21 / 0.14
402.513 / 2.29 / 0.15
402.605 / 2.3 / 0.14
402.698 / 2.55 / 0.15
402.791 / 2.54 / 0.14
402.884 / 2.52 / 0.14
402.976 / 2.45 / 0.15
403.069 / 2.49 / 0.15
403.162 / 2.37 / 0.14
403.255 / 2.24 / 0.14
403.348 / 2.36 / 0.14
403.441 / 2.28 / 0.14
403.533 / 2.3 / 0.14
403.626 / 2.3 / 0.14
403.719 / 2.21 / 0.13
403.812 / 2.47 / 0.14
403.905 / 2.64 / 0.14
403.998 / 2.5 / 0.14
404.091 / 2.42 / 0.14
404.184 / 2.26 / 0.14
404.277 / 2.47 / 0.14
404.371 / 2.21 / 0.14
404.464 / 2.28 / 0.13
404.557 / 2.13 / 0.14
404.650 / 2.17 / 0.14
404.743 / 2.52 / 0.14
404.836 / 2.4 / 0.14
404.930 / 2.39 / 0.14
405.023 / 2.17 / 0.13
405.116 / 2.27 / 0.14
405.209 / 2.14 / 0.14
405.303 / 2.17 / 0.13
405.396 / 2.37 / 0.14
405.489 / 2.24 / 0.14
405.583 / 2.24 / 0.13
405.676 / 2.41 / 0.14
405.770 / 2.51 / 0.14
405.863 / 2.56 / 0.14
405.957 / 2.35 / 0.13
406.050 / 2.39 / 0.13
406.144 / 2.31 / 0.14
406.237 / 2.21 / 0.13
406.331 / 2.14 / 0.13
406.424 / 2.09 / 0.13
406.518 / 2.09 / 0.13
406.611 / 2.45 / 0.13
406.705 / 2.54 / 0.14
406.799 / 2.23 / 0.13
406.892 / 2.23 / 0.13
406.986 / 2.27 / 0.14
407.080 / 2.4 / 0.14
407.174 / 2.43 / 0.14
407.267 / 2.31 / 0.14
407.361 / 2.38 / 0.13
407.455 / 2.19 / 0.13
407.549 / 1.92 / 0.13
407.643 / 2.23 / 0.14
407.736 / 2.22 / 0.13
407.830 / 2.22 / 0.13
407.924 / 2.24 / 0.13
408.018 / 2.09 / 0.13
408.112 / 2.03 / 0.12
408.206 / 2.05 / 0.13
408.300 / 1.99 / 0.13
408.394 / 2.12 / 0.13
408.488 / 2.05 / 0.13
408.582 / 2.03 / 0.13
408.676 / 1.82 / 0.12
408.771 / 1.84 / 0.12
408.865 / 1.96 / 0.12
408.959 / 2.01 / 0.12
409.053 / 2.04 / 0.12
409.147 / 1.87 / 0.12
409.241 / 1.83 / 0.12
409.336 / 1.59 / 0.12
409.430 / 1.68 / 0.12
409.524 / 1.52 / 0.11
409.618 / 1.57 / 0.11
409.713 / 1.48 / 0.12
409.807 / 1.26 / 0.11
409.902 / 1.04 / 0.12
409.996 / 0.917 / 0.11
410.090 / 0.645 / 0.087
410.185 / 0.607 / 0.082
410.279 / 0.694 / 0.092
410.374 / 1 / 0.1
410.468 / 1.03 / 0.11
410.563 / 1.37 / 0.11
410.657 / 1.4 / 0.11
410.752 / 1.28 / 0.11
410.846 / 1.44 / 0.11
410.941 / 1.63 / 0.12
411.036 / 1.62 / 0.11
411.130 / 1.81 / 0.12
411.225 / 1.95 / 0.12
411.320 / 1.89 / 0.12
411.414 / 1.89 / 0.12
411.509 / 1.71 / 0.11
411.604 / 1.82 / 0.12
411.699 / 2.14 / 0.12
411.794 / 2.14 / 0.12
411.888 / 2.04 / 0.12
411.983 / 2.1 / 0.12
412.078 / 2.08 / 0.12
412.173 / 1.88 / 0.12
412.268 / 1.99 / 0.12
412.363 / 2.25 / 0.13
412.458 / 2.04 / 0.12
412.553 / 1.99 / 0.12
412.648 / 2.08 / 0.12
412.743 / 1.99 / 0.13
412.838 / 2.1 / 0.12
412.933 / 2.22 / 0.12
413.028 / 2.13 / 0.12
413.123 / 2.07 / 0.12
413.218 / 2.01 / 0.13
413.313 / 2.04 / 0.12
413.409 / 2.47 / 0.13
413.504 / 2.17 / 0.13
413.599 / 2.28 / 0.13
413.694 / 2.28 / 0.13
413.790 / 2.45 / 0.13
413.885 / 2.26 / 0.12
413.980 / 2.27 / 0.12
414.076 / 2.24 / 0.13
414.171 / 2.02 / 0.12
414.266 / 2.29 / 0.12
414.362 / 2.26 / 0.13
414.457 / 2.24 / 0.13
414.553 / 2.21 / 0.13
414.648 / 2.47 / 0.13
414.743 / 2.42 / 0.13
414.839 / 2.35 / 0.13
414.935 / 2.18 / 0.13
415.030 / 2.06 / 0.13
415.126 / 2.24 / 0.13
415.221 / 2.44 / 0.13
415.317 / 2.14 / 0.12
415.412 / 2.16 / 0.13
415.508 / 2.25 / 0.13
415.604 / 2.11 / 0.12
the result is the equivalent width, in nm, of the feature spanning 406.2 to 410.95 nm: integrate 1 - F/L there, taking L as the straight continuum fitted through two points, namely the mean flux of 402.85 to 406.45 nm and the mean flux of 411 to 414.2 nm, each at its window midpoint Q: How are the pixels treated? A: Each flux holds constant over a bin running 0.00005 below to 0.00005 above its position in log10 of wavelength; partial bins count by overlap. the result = 0.85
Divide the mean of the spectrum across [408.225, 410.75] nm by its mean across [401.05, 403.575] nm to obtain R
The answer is 0.64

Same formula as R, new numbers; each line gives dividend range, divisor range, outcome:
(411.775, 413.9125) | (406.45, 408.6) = 0.97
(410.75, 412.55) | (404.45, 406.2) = 0.82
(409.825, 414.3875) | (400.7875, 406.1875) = 0.78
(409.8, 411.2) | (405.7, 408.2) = 0.53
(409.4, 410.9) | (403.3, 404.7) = 0.51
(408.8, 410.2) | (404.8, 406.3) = 0.64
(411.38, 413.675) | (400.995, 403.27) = 0.87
